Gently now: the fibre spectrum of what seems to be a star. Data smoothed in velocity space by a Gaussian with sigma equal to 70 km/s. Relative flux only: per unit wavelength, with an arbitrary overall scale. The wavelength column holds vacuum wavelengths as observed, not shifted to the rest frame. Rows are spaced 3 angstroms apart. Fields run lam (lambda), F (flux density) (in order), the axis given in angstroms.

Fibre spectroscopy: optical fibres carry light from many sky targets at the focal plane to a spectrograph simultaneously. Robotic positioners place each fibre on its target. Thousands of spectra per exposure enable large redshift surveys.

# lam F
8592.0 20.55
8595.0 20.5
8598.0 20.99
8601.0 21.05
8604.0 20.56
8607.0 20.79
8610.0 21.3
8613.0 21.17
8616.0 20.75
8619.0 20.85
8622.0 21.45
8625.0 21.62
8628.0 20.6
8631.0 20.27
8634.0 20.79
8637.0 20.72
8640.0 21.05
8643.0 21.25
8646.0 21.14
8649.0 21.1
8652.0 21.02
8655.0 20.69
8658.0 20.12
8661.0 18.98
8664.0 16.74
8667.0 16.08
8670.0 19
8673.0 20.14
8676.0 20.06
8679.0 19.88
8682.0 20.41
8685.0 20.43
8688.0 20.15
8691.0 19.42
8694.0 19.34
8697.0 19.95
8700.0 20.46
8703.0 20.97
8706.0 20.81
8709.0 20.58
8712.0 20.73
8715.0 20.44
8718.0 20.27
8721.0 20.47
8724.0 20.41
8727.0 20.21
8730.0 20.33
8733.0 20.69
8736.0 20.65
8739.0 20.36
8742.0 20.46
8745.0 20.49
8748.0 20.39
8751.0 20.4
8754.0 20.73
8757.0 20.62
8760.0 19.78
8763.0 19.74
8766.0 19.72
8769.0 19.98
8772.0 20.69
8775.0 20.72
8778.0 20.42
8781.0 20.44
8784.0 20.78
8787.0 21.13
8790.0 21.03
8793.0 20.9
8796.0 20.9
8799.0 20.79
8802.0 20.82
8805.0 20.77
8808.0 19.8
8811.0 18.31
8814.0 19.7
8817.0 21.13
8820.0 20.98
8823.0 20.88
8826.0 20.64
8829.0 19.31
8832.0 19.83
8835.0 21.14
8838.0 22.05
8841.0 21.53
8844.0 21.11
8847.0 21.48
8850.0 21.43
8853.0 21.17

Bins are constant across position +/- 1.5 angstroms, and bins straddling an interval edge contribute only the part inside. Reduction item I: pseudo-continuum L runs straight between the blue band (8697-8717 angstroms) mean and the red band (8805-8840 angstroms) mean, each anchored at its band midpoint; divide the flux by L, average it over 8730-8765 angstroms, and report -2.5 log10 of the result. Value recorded 0.008 mag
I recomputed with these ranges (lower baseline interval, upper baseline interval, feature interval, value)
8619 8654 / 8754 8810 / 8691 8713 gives 0.023 mag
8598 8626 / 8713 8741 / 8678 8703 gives 0.030 mag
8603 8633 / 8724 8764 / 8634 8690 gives 0.042 mag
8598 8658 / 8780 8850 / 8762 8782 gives 0.026 mag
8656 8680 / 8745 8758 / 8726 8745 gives -0.013 mag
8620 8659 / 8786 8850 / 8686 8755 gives 0.023 mag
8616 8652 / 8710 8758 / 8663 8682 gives 0.107 mag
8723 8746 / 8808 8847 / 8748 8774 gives 0.013 mag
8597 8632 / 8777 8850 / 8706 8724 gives 0.016 mag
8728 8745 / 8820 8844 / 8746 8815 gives 0.014 mag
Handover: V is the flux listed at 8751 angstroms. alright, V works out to 20.4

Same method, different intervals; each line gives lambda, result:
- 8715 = 20.44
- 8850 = 21.43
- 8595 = 20.5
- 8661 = 18.98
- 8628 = 20.6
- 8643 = 21.25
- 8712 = 20.73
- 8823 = 20.88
